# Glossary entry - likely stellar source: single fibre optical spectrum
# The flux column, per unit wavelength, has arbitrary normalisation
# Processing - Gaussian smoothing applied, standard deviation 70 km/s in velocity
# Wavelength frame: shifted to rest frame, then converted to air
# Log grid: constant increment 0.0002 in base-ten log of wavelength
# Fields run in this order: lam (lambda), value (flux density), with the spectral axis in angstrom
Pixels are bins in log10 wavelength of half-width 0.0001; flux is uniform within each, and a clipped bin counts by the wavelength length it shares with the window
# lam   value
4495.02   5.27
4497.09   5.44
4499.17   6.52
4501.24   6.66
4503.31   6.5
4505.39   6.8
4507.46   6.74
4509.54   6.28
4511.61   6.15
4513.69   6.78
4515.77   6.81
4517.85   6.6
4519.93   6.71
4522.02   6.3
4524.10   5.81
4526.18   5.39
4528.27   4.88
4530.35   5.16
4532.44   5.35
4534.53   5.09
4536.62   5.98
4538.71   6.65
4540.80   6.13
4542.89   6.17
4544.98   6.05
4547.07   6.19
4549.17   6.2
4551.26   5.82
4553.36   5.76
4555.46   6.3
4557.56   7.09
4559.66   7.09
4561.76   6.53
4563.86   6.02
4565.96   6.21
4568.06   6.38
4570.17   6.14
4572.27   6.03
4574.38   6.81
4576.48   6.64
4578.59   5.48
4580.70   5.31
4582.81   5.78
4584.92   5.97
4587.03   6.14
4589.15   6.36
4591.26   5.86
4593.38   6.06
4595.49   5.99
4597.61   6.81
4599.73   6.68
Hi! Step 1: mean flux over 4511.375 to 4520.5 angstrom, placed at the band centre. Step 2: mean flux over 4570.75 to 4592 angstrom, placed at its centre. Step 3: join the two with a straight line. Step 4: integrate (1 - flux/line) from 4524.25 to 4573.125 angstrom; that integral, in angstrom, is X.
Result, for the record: 2.4 angstrom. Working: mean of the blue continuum 6.64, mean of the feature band 6.02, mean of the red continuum 6.04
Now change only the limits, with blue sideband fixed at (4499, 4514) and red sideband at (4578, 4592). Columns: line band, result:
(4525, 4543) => 1.9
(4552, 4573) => -1.0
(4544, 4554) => 0.3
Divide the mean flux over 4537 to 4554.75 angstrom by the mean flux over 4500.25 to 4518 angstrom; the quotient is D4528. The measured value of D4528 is 0.9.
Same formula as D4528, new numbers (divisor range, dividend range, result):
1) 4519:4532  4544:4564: 1.11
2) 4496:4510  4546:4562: 0.99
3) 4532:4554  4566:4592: 1.02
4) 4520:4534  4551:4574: 1.14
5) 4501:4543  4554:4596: 1.01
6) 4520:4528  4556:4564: 1.15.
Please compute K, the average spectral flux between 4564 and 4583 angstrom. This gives 6.1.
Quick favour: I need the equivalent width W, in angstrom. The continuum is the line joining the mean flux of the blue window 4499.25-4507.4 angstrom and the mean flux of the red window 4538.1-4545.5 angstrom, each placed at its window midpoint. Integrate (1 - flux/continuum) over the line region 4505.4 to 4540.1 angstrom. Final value 2.08 angstrom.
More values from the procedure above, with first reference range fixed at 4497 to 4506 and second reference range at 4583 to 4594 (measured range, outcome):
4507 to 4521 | -0.4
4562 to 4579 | -0.3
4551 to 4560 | -0.3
